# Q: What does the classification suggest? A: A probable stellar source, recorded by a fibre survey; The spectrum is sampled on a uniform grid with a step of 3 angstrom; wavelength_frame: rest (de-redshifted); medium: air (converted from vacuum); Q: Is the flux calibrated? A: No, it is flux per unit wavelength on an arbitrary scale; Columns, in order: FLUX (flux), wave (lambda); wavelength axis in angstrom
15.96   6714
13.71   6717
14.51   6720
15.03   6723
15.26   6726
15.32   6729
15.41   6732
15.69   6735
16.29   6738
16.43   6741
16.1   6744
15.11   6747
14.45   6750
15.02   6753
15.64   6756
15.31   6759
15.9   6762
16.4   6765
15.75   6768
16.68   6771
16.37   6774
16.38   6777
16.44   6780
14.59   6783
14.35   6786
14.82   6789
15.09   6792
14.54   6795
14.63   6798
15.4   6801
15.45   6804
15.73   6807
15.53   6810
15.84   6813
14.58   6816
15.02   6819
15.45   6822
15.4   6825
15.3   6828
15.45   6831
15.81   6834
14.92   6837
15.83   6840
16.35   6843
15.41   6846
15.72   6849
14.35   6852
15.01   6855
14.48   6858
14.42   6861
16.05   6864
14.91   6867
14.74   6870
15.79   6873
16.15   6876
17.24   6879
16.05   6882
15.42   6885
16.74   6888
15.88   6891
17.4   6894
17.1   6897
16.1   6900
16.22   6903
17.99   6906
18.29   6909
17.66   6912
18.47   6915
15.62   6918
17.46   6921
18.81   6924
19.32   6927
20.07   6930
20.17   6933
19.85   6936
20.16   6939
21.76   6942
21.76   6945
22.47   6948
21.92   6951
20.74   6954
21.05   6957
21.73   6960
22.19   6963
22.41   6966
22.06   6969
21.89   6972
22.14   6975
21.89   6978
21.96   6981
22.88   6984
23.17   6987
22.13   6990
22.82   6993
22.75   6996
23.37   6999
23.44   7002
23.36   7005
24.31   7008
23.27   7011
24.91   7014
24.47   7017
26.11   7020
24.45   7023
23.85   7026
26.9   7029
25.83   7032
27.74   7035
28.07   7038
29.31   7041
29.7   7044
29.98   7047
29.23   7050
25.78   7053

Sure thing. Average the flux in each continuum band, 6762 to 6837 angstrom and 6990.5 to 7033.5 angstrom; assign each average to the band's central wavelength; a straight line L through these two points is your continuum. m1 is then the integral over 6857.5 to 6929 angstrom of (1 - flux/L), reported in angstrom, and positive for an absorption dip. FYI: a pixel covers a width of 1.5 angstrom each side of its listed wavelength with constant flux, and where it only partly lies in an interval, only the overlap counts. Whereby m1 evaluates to 10.0 angstrom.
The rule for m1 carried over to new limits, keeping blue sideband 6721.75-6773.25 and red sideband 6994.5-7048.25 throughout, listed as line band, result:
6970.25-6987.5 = 1.30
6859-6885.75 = 6.07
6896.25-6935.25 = 6.80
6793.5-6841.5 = 7.62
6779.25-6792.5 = 1.61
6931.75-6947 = 1.24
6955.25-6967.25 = 0.84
